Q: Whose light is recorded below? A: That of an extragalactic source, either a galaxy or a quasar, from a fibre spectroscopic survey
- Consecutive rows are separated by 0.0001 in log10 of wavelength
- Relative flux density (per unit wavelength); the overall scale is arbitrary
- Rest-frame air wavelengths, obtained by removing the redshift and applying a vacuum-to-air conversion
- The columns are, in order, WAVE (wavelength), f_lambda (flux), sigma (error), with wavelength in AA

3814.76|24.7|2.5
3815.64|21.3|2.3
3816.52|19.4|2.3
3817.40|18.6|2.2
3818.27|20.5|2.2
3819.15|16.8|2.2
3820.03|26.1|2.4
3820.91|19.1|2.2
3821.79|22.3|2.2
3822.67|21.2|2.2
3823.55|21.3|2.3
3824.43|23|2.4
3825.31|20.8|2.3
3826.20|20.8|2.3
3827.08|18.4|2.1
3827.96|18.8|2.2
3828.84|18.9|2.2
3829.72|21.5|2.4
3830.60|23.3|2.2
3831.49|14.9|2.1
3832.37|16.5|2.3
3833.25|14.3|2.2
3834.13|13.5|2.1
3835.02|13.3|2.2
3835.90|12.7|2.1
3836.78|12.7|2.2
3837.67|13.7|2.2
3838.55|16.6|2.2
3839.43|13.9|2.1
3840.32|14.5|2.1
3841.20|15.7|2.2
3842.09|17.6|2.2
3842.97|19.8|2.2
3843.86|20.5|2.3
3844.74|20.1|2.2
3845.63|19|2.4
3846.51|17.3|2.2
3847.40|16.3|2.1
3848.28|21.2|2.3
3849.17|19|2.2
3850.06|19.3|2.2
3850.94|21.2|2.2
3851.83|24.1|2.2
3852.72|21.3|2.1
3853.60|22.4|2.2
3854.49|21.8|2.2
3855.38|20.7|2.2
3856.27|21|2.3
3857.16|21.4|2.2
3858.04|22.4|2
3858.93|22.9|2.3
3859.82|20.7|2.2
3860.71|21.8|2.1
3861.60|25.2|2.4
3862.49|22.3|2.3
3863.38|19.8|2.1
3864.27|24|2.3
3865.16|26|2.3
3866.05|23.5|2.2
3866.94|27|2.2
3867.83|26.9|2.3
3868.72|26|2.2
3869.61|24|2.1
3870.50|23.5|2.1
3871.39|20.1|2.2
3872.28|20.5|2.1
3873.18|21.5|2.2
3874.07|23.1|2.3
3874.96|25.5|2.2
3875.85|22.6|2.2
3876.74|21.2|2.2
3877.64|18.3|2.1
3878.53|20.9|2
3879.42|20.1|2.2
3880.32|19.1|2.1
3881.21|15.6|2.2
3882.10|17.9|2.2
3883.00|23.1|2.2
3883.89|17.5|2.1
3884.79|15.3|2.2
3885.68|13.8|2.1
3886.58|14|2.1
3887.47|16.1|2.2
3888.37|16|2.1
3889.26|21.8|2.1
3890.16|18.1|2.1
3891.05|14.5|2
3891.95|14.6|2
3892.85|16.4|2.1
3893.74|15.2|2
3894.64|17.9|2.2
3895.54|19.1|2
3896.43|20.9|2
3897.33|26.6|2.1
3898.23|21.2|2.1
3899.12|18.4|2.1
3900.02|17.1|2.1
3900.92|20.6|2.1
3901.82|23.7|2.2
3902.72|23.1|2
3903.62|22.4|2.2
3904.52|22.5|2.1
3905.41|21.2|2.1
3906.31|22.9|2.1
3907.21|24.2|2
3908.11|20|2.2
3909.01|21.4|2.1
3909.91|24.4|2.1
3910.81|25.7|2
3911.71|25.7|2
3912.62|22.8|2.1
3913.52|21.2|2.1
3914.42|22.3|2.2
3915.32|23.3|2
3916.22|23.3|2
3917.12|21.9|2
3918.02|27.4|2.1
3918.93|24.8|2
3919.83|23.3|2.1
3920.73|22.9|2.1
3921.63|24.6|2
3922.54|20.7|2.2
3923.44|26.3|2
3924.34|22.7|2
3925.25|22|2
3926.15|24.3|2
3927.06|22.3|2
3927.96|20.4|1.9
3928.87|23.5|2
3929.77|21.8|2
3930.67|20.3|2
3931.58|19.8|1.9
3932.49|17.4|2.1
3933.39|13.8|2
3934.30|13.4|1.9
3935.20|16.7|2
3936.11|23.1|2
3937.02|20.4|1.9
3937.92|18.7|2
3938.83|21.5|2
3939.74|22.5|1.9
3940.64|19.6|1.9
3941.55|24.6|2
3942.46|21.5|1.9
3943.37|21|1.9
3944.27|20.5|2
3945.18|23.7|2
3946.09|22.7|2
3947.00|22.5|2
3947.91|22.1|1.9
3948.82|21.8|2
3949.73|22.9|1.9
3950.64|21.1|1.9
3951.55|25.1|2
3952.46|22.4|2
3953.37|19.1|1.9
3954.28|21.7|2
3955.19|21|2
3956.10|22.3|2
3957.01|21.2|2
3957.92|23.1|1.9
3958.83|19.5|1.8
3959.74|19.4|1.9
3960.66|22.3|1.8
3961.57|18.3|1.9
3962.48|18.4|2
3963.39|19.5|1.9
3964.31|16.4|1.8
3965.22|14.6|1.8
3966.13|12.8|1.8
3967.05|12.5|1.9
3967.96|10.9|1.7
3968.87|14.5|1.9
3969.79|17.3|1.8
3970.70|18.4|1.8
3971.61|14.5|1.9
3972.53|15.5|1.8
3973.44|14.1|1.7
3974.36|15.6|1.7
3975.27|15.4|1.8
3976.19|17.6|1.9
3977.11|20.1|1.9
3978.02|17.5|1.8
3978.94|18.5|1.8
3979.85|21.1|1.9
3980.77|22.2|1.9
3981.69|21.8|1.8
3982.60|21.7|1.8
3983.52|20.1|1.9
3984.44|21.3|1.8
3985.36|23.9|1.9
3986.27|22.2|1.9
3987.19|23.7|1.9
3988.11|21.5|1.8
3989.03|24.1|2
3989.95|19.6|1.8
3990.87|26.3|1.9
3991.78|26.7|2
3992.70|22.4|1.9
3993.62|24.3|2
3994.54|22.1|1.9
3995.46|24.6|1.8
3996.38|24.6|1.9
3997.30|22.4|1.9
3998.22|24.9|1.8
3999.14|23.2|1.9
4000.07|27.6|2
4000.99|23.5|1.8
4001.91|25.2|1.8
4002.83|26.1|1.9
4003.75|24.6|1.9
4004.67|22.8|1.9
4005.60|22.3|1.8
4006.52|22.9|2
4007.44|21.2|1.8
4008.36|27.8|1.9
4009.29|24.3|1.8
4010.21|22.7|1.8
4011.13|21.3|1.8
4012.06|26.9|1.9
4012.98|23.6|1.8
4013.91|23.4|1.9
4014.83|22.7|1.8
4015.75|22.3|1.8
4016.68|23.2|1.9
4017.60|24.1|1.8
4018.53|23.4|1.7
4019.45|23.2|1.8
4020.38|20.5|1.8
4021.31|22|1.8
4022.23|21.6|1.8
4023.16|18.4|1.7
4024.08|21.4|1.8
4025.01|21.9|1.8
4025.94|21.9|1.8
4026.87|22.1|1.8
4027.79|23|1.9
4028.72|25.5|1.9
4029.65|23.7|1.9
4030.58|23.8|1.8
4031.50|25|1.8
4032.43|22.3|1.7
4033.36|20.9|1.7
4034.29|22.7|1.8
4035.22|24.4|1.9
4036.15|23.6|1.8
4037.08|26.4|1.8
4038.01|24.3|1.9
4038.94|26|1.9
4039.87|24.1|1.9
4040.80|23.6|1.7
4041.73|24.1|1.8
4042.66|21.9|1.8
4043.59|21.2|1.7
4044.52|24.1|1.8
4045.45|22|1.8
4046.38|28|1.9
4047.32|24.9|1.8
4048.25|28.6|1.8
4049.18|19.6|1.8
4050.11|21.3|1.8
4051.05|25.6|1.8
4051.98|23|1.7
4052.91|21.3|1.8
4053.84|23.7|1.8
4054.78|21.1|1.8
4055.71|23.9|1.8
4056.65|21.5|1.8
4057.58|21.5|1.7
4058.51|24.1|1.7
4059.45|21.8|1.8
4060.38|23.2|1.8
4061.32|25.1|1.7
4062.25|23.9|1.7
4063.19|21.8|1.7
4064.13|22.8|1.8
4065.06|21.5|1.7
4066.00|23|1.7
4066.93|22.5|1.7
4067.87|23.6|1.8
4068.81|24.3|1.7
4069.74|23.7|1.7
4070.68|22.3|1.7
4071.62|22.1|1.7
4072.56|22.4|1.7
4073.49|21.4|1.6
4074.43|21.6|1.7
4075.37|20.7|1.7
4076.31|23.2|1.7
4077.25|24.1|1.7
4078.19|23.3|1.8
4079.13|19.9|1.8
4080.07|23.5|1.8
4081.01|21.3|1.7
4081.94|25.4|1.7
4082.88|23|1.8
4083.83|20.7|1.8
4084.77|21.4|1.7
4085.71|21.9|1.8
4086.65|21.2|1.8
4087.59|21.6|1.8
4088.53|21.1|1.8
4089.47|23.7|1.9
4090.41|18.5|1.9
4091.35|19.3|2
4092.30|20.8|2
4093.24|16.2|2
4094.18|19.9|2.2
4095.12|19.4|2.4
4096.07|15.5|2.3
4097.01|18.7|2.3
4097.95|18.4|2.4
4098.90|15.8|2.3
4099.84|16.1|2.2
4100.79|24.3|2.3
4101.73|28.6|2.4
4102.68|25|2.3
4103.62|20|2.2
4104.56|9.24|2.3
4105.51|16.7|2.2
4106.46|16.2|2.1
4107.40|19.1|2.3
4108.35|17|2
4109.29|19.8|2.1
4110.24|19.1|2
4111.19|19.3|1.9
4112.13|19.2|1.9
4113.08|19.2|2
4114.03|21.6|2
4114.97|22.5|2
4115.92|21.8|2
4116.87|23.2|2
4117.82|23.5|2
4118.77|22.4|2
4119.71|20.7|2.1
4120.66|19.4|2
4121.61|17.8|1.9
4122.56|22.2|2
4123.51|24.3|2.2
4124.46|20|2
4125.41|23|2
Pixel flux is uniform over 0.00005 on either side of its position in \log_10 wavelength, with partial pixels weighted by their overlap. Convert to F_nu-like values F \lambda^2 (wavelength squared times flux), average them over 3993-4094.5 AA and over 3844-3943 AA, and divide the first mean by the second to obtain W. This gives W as 1.17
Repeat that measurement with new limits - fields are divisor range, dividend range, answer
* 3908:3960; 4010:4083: 1.12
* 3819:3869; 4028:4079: 1.29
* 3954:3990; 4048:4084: 1.26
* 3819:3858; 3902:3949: 1.22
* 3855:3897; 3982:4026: 1.21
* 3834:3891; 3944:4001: 1.09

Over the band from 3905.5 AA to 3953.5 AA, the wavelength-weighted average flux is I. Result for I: 22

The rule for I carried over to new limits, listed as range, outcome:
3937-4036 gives 21.5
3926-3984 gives 19.5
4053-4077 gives 22.7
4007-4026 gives 22.8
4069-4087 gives 22.3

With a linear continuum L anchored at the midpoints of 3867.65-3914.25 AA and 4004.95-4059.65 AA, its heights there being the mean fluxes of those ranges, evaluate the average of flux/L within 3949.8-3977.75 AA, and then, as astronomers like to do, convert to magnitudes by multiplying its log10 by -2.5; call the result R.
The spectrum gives 0.20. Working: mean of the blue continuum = 20.5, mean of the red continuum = 23.2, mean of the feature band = 18.2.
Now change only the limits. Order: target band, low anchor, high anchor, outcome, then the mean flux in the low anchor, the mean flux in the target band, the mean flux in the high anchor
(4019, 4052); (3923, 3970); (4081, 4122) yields -0.16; 20.1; 23.2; 20.1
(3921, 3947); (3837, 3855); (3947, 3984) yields -0.12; 18.7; 21.1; 18.9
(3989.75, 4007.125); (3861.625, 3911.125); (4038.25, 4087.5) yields -0.09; 20.7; 24.1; 22.9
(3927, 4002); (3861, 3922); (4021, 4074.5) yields 0.09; 21.3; 20.5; 23.1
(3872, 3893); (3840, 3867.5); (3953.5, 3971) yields 0.09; 21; 18.7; 18.1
